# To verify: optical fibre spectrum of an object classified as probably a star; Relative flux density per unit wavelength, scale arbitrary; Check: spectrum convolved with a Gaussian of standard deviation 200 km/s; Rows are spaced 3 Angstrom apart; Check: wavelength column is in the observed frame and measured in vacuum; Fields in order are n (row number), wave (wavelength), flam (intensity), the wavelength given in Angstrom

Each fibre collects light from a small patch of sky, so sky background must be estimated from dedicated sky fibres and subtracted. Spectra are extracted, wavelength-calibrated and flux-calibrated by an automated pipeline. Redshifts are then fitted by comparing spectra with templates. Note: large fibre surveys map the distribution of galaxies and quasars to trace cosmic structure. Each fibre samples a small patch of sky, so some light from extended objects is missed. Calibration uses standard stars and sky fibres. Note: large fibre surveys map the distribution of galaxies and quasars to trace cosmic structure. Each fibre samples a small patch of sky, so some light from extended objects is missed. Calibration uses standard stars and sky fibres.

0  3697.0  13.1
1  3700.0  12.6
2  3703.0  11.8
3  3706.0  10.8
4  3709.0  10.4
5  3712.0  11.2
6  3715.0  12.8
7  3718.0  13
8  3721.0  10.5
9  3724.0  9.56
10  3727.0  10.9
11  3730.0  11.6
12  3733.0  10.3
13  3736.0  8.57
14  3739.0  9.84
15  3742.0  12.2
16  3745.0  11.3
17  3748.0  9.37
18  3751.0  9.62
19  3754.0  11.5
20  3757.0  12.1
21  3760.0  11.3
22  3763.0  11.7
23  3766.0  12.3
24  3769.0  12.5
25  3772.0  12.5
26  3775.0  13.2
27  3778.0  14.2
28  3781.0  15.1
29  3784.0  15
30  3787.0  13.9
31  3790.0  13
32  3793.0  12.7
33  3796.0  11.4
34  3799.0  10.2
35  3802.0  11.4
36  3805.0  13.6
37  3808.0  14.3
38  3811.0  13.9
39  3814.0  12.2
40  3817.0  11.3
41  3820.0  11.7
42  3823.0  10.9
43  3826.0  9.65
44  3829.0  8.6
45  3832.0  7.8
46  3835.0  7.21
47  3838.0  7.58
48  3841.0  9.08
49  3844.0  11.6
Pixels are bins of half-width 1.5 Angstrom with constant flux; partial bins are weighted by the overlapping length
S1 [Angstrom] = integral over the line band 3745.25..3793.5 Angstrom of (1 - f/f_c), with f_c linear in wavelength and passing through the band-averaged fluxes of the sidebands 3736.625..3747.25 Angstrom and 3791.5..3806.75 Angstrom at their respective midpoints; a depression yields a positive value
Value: -4.8 Angstrom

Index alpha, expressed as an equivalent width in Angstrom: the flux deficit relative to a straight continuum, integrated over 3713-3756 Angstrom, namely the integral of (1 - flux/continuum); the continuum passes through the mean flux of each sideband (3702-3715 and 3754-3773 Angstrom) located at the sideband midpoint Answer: 2.9 Angstrom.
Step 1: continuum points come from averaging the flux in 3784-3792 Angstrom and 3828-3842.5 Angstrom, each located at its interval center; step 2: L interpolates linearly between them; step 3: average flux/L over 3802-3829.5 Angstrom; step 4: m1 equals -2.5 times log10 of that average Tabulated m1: -0.15 mag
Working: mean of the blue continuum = 13.7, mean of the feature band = 11.9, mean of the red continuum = 8.04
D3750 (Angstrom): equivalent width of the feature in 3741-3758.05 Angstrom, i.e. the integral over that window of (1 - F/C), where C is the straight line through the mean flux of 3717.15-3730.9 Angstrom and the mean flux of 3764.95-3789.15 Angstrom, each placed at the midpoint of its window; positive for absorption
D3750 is 1.8 Angstrom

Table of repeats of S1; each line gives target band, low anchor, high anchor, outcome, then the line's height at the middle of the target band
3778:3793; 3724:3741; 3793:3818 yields -3.0 Angstrom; 11.8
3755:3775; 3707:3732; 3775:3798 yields 1.0 Angstrom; 12.8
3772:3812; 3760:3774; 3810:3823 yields -3.5 Angstrom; 12.1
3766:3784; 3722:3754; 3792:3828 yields -3.8 Angstrom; 11.2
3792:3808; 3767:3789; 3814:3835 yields -0.2 Angstrom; 11.9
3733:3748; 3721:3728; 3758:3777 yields 0.9 Angstrom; 11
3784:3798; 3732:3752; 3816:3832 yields -3.8 Angstrom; 10.2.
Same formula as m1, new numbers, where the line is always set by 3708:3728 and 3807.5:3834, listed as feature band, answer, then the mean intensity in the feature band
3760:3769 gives -0.08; 12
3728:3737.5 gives 0.10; 10.2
